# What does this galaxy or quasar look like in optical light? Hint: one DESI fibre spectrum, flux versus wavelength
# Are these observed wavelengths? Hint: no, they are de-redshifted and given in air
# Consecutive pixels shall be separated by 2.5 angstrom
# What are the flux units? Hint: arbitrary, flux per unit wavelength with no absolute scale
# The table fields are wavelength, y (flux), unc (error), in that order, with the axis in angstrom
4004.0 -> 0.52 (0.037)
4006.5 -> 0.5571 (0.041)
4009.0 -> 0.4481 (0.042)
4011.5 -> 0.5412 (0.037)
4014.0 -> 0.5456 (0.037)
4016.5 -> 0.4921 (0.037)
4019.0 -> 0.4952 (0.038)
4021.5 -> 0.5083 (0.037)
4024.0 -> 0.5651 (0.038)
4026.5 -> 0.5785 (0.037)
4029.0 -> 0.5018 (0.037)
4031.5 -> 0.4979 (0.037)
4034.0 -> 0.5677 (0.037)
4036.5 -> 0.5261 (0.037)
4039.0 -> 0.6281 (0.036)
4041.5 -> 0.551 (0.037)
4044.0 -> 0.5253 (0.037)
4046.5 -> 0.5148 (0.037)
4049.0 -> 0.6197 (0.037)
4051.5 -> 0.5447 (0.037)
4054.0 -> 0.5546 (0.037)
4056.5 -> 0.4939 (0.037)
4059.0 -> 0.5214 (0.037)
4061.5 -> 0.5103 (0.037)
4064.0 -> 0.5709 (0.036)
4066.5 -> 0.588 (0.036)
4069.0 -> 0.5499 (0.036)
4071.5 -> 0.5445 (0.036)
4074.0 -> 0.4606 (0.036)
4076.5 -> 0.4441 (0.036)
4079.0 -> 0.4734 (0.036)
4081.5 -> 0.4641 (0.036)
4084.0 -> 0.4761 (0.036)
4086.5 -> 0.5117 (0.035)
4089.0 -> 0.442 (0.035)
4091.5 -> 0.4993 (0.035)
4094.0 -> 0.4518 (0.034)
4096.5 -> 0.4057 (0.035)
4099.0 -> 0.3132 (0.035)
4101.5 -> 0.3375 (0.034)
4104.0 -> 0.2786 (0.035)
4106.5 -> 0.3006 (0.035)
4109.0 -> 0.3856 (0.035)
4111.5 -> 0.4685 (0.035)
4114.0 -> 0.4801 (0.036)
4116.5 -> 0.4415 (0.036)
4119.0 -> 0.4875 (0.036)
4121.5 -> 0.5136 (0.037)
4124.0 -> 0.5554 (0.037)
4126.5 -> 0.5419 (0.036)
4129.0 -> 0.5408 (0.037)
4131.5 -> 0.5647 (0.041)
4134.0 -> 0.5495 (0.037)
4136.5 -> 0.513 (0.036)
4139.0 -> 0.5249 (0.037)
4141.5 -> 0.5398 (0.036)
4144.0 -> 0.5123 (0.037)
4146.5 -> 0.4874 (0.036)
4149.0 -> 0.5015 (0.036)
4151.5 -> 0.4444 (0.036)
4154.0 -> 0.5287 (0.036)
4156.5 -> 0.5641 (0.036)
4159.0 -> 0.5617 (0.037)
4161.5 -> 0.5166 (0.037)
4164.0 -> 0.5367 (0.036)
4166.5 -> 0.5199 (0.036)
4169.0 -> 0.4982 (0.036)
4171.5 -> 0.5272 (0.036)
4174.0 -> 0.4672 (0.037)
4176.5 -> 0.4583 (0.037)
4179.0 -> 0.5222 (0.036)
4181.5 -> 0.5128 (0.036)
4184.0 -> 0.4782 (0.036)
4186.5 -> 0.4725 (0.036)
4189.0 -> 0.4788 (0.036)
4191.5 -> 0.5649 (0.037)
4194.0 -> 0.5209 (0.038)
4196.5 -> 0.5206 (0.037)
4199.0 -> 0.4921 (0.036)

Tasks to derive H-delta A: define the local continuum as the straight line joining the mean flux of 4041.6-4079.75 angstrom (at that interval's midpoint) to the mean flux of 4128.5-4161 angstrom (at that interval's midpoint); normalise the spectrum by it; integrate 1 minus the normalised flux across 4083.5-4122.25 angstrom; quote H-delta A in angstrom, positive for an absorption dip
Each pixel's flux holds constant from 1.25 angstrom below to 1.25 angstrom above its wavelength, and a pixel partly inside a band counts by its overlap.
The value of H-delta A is 7.69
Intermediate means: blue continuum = 0.529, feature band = 0.422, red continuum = 0.525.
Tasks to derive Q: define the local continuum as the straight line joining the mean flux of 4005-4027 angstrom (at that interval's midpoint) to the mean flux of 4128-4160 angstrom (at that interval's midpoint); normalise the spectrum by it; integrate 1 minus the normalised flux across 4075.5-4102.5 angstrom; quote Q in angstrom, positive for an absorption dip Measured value 4.4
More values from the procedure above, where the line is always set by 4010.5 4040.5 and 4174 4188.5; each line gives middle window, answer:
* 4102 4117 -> 3.6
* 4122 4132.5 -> -0.9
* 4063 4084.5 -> 0.6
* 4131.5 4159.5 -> -1.3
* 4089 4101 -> 2.3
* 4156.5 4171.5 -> -1.1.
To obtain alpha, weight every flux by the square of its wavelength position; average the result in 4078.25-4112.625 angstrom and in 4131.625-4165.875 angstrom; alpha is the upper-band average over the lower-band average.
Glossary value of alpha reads 1.30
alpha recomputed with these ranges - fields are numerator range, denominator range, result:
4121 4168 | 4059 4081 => 1.06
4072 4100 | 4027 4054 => 0.84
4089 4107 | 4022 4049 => 0.71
